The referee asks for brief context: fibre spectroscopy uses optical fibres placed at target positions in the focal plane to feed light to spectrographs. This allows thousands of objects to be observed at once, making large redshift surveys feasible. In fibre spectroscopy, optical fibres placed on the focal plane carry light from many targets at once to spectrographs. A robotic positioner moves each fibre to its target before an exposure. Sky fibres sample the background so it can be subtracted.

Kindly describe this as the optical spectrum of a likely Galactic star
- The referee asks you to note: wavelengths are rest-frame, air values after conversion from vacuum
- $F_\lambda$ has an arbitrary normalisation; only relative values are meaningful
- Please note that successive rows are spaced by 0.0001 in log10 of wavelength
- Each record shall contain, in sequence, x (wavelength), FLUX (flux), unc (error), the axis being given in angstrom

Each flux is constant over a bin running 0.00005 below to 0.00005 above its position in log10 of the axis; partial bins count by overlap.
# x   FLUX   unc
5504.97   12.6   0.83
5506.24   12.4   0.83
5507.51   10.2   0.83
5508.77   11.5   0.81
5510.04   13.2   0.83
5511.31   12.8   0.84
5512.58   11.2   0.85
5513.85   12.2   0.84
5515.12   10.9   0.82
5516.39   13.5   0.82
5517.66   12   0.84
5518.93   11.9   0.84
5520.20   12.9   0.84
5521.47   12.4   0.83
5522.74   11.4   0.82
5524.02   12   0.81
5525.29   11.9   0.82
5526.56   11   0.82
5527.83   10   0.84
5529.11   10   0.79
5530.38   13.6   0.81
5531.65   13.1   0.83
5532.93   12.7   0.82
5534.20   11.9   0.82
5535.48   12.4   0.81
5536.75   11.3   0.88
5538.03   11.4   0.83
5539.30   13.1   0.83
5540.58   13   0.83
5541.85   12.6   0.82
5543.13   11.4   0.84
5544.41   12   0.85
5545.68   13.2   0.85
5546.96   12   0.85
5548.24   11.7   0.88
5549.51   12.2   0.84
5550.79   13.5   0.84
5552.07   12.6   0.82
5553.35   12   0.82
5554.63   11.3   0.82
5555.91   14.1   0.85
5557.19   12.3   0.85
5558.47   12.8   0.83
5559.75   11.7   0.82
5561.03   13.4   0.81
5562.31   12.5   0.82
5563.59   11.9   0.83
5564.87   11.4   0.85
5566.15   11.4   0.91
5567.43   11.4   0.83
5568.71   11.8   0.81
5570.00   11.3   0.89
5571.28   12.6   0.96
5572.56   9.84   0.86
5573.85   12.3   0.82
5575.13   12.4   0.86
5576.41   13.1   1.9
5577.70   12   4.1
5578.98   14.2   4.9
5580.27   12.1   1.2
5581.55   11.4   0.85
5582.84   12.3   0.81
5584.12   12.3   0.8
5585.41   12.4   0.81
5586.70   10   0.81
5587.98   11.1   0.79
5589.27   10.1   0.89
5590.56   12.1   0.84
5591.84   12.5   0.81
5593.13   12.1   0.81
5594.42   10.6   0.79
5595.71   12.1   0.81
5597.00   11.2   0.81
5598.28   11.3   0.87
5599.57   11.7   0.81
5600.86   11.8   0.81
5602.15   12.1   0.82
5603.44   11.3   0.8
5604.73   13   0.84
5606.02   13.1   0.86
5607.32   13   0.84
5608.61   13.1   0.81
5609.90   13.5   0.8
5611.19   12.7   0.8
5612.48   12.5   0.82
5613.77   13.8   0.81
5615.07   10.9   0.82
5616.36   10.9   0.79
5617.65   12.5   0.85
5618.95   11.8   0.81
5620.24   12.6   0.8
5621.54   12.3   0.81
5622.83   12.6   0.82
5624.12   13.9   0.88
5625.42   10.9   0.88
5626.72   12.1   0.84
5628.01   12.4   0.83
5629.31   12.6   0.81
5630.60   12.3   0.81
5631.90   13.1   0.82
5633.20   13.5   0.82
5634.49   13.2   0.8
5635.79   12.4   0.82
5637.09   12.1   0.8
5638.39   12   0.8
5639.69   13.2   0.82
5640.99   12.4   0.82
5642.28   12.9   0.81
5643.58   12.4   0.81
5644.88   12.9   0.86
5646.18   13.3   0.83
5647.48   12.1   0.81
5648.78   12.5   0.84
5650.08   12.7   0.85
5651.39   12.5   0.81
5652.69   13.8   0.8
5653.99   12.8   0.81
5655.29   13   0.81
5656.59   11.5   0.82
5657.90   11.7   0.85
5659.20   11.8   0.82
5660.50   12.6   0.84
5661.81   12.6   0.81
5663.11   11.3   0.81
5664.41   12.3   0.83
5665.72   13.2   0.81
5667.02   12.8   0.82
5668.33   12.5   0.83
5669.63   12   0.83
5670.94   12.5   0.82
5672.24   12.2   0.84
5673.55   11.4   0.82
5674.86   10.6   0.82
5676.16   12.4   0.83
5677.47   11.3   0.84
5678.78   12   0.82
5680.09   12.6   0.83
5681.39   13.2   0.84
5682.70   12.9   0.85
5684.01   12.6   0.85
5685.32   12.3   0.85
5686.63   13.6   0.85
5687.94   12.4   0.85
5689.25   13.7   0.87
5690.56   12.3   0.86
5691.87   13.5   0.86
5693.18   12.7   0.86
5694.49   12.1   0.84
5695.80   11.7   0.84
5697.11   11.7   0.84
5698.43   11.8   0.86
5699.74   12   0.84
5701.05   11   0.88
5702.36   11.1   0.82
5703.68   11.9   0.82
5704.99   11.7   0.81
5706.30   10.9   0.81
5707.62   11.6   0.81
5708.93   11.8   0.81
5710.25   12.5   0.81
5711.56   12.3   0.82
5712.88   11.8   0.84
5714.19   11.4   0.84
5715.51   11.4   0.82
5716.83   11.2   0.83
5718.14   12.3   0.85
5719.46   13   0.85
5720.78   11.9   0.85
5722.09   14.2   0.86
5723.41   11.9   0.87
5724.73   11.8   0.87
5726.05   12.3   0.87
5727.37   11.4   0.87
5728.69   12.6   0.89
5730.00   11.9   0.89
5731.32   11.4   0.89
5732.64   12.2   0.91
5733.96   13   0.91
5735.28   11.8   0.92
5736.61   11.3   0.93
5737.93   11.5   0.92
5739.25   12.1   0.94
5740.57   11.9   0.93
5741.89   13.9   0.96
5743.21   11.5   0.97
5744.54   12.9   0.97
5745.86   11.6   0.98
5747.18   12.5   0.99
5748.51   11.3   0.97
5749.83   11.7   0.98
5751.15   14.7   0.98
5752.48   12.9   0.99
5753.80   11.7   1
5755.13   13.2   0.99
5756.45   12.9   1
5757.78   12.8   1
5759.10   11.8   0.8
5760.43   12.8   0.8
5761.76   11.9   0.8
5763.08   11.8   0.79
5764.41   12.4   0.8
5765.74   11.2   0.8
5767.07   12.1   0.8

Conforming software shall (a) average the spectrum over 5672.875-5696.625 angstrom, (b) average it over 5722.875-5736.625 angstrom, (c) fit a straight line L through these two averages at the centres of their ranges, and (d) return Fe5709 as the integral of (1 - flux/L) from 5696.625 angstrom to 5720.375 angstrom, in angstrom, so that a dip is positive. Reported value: 0.8 angstrom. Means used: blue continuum 12.4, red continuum 12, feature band 11.7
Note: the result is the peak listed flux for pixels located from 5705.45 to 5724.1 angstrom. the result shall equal 14.2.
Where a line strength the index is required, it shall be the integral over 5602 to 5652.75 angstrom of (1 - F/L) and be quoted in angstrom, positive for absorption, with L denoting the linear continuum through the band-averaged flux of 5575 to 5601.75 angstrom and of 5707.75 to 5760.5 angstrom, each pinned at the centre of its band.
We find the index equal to -2.6 angstrom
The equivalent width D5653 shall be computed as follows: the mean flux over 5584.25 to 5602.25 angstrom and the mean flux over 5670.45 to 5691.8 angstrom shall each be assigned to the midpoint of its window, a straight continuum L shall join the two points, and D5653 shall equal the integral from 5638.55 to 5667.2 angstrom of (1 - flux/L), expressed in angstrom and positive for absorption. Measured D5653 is -1.01 angstrom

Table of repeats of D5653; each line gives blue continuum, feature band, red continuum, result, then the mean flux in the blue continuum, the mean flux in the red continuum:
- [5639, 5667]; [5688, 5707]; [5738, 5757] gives 0.7 angstrom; 12.6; 12.5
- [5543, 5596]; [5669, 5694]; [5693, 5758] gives -0.7 angstrom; 12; 12.1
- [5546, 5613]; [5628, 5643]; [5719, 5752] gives -0.7 angstrom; 12.1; 12.3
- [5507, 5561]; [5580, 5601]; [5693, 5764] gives 0.9 angstrom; 12.1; 12.1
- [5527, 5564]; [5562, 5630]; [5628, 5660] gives 2.1 angstrom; 12.3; 12.6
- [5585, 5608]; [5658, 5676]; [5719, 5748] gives -0.2 angstrom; 11.7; 12.2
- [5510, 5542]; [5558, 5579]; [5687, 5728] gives 0.0 angstrom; 12.1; 12.1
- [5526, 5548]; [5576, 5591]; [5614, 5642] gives 0.4 angstrom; 12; 12.4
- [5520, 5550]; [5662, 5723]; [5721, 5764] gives 0.3 angstrom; 12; 12.3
